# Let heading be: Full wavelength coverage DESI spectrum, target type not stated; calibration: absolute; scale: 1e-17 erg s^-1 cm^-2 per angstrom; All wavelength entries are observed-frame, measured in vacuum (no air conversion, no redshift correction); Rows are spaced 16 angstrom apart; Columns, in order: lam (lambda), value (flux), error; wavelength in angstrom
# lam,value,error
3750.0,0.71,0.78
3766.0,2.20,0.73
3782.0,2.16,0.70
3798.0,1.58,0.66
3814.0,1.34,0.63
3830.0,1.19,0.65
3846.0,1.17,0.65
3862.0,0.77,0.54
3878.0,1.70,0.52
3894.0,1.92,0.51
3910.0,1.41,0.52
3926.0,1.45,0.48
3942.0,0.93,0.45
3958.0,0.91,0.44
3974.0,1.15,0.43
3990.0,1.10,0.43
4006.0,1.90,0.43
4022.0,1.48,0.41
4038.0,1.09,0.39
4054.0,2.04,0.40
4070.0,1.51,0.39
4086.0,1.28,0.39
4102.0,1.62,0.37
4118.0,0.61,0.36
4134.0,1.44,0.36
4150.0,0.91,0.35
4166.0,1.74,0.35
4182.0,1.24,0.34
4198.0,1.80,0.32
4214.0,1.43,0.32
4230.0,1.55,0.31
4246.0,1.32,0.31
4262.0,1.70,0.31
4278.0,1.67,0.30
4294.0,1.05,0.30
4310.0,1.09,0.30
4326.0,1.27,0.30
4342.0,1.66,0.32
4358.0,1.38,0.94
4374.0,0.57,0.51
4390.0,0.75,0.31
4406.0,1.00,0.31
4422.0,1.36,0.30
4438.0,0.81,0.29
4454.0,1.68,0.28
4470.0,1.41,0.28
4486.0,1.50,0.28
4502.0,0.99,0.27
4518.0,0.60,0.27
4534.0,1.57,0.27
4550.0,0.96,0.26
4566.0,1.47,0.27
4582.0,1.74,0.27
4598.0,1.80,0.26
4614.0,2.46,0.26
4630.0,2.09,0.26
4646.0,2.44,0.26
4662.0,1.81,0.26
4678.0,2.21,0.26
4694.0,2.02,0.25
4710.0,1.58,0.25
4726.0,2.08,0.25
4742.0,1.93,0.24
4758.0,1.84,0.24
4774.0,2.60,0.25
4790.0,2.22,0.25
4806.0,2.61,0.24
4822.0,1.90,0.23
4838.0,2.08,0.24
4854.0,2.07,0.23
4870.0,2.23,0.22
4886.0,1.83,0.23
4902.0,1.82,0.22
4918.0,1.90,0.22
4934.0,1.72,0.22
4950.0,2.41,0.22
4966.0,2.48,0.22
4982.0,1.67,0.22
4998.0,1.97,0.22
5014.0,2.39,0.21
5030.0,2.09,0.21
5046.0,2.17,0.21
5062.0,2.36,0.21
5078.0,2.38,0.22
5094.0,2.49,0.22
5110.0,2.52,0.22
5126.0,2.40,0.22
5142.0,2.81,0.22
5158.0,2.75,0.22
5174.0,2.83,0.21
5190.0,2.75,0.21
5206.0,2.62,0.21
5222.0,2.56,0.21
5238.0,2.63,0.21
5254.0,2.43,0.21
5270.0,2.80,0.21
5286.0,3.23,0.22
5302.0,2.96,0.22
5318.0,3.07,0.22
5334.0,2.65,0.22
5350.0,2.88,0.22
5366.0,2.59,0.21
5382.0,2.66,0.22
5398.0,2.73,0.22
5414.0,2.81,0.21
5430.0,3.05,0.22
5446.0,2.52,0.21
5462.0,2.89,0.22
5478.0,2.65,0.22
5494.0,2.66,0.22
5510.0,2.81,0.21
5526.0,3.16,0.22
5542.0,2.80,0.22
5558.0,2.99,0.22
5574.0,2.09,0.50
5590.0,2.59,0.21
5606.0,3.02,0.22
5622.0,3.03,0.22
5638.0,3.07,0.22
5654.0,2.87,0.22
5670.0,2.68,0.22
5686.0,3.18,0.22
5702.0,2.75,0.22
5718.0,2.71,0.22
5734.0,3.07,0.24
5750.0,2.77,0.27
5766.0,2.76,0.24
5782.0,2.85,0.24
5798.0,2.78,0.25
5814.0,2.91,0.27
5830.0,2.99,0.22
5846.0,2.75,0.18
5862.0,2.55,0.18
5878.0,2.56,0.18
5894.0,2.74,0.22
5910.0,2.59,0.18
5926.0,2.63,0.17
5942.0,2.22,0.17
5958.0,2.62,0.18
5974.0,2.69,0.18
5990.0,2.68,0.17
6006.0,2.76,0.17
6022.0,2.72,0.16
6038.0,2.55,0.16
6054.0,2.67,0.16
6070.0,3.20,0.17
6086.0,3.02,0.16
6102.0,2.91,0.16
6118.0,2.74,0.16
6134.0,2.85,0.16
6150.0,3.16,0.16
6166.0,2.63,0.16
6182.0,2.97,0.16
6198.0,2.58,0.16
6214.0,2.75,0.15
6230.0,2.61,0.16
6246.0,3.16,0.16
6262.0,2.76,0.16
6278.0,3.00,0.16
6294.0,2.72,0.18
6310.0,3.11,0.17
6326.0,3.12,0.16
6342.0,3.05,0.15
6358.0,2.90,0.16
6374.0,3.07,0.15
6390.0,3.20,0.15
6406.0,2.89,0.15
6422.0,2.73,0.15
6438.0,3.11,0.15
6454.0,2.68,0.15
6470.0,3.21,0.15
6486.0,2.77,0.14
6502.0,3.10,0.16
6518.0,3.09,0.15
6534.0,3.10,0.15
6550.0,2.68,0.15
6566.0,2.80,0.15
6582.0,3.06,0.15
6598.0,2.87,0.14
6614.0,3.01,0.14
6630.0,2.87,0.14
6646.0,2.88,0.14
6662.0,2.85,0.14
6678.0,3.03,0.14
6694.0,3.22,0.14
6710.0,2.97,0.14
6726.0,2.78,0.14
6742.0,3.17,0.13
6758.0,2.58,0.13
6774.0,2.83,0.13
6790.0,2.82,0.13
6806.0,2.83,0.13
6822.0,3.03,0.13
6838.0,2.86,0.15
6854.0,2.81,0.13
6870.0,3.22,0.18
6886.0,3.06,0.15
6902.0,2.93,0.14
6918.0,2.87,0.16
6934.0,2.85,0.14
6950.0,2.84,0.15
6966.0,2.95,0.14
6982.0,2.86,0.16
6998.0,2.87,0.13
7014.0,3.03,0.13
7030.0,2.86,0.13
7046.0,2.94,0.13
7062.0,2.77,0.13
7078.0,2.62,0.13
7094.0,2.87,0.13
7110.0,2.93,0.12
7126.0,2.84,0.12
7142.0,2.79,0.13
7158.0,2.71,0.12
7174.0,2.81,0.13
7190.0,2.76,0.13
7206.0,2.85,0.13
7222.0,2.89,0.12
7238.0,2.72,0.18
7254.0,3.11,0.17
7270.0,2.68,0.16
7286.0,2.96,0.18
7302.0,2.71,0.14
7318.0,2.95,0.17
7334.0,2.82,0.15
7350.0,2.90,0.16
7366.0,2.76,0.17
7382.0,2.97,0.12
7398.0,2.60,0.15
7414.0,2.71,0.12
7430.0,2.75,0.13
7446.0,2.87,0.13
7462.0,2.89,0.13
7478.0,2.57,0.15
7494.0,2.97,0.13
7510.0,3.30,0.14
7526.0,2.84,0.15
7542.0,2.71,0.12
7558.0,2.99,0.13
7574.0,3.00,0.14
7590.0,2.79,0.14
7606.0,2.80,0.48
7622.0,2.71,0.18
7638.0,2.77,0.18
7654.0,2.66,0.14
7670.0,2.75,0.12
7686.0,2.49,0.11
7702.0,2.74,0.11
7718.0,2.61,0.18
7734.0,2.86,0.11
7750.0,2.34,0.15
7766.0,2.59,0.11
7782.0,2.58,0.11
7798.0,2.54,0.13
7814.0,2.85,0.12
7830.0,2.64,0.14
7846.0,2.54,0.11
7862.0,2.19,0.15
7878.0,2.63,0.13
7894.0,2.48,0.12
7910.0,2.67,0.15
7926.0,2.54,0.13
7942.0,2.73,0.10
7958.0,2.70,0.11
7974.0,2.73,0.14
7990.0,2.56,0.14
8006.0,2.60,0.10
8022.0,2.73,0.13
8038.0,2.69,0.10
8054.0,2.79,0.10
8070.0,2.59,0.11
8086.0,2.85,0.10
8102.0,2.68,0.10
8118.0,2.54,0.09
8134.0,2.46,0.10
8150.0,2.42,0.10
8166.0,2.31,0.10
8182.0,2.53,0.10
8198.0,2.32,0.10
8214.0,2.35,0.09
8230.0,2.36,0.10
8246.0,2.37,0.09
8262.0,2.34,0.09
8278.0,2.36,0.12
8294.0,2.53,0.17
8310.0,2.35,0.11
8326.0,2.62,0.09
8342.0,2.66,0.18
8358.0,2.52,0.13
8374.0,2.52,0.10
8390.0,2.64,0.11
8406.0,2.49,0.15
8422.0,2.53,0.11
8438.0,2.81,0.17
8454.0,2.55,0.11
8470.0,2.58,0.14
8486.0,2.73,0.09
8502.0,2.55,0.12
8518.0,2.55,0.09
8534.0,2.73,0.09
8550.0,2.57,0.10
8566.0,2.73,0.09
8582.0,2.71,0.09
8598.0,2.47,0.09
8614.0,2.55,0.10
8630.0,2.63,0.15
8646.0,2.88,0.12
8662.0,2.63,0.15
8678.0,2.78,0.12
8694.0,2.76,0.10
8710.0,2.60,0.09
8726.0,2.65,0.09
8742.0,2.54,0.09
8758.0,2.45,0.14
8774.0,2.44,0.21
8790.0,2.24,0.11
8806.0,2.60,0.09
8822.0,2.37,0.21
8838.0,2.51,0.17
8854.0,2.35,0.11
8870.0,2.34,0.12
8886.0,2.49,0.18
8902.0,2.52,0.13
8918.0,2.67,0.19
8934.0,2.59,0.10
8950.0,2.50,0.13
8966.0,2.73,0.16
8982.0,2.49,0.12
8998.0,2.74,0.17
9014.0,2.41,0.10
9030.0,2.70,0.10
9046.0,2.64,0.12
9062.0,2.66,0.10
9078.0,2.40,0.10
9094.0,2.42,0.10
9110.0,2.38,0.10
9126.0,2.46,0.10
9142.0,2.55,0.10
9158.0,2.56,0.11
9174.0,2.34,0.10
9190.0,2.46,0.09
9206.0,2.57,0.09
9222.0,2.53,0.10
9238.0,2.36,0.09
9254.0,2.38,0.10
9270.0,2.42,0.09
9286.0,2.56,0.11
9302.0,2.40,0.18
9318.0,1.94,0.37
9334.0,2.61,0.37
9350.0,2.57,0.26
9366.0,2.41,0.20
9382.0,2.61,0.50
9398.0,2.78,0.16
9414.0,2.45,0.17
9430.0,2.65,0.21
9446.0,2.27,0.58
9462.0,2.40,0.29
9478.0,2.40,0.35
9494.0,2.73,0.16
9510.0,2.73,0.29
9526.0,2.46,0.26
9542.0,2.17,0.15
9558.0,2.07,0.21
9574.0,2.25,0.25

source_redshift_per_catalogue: 0.147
